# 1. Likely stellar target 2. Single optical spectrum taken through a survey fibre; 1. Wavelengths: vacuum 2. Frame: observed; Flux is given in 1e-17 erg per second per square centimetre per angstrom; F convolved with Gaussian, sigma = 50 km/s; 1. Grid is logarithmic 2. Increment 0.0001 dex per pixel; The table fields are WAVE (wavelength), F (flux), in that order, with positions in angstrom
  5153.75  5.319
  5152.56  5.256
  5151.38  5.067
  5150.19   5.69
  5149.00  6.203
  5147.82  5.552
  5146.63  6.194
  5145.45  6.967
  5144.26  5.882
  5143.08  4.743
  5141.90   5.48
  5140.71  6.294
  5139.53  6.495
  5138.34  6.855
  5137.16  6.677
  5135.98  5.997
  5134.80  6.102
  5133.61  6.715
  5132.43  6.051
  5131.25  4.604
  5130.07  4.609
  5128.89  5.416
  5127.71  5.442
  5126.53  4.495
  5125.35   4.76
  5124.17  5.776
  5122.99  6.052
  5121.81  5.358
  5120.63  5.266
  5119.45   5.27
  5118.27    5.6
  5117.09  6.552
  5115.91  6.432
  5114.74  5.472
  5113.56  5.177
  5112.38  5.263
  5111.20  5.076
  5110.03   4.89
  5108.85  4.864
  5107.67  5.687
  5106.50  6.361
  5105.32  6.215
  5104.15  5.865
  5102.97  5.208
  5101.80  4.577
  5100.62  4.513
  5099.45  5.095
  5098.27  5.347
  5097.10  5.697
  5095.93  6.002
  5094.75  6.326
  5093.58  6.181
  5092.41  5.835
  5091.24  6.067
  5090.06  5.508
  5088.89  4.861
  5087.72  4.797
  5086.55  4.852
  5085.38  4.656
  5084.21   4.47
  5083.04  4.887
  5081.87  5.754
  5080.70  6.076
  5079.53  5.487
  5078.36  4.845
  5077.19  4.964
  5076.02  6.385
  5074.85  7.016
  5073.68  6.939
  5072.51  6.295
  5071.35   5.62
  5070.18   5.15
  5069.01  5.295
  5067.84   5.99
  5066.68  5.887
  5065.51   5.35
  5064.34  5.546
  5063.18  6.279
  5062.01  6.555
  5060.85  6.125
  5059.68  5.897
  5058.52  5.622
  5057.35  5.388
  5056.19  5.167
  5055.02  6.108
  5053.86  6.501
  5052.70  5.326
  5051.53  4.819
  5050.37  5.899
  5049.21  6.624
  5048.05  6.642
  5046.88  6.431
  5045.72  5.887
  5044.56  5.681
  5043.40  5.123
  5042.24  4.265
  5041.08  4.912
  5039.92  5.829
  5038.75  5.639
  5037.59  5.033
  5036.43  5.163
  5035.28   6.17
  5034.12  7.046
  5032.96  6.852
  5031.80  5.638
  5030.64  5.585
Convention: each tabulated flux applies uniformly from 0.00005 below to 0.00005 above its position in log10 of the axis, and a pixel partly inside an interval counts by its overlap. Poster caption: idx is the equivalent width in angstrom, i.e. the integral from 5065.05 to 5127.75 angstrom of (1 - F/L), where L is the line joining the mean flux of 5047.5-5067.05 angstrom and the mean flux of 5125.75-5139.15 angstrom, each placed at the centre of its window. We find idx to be 3.0 angstrom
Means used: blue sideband 5.87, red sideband 5.72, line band 5.52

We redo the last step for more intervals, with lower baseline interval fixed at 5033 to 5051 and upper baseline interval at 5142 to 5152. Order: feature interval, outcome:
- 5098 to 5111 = 1.03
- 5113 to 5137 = 0.83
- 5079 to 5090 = 1.28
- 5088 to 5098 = 0.03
